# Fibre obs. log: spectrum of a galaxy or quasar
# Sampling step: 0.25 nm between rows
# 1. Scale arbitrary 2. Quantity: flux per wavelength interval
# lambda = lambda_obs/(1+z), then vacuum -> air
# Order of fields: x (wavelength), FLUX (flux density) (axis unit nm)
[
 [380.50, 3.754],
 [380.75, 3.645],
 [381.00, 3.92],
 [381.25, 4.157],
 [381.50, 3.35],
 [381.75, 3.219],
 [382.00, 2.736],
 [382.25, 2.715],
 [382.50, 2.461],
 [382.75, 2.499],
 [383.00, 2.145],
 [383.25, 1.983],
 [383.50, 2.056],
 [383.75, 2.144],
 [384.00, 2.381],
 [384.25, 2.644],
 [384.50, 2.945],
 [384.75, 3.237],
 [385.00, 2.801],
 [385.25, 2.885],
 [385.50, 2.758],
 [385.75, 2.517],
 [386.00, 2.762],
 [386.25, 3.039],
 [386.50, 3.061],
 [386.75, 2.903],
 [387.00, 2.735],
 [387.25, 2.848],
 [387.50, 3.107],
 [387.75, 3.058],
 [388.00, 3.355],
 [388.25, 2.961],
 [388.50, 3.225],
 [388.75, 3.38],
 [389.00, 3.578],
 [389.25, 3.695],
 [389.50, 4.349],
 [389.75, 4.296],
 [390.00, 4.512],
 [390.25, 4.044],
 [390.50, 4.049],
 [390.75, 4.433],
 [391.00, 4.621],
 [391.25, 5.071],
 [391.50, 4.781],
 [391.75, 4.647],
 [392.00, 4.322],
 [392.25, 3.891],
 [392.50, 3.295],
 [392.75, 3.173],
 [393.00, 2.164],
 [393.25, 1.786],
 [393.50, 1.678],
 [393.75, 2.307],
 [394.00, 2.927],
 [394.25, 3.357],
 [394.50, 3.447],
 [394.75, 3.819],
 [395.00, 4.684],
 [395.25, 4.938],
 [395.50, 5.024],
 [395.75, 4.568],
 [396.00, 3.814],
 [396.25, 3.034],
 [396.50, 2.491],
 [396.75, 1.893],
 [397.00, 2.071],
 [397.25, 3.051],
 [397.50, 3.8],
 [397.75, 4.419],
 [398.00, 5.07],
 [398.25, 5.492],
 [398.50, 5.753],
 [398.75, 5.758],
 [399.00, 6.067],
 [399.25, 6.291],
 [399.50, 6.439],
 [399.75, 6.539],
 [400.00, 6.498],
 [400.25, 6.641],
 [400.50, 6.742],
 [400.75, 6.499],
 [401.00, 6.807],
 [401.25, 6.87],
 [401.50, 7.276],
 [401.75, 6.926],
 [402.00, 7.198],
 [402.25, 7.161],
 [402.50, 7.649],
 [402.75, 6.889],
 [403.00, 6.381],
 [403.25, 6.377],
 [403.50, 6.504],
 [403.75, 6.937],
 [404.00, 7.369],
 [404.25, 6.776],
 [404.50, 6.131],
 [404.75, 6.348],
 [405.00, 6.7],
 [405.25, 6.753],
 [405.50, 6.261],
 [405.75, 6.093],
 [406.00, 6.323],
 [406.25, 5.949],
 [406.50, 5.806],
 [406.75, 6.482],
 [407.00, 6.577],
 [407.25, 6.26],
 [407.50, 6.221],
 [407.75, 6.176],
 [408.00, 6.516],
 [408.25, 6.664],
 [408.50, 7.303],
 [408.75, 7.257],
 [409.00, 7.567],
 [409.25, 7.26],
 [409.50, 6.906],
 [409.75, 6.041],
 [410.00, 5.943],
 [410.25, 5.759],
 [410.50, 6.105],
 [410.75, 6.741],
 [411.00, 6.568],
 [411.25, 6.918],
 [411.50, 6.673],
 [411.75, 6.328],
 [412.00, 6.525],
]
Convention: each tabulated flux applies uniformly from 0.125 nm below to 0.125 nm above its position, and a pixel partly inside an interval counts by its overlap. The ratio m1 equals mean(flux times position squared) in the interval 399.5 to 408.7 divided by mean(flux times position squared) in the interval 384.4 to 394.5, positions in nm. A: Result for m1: 2.12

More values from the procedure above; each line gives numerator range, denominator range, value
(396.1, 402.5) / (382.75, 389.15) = 2.10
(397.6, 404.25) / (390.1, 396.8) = 1.84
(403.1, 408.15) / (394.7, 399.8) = 1.49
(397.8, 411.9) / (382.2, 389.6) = 2.50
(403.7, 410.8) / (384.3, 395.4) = 2.07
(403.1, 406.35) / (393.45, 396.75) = 1.94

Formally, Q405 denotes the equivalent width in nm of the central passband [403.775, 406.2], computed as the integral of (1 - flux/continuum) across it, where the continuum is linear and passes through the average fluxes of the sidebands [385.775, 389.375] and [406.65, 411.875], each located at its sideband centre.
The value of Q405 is -0.26 nm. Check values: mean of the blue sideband 3.11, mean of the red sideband 6.58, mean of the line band 6.53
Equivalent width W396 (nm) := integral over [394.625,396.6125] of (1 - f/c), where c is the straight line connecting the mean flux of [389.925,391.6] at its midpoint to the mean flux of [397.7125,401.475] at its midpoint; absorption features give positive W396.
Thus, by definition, 0.50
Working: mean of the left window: 4.5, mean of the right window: 6.2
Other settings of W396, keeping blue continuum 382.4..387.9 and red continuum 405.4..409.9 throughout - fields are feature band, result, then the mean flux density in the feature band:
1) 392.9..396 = 0.646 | 3.42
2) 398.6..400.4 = -0.411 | 6.32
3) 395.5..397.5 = 0.625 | 3.17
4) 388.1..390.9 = -0.349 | 3.87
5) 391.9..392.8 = 0.050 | 3.69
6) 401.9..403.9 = -0.410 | 6.89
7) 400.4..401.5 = -0.286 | 6.79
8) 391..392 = -0.258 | 4.74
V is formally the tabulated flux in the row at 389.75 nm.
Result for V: 4.296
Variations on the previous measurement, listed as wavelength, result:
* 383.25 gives 1.983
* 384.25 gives 2.644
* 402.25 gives 7.161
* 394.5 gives 3.447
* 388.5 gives 3.225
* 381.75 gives 3.219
